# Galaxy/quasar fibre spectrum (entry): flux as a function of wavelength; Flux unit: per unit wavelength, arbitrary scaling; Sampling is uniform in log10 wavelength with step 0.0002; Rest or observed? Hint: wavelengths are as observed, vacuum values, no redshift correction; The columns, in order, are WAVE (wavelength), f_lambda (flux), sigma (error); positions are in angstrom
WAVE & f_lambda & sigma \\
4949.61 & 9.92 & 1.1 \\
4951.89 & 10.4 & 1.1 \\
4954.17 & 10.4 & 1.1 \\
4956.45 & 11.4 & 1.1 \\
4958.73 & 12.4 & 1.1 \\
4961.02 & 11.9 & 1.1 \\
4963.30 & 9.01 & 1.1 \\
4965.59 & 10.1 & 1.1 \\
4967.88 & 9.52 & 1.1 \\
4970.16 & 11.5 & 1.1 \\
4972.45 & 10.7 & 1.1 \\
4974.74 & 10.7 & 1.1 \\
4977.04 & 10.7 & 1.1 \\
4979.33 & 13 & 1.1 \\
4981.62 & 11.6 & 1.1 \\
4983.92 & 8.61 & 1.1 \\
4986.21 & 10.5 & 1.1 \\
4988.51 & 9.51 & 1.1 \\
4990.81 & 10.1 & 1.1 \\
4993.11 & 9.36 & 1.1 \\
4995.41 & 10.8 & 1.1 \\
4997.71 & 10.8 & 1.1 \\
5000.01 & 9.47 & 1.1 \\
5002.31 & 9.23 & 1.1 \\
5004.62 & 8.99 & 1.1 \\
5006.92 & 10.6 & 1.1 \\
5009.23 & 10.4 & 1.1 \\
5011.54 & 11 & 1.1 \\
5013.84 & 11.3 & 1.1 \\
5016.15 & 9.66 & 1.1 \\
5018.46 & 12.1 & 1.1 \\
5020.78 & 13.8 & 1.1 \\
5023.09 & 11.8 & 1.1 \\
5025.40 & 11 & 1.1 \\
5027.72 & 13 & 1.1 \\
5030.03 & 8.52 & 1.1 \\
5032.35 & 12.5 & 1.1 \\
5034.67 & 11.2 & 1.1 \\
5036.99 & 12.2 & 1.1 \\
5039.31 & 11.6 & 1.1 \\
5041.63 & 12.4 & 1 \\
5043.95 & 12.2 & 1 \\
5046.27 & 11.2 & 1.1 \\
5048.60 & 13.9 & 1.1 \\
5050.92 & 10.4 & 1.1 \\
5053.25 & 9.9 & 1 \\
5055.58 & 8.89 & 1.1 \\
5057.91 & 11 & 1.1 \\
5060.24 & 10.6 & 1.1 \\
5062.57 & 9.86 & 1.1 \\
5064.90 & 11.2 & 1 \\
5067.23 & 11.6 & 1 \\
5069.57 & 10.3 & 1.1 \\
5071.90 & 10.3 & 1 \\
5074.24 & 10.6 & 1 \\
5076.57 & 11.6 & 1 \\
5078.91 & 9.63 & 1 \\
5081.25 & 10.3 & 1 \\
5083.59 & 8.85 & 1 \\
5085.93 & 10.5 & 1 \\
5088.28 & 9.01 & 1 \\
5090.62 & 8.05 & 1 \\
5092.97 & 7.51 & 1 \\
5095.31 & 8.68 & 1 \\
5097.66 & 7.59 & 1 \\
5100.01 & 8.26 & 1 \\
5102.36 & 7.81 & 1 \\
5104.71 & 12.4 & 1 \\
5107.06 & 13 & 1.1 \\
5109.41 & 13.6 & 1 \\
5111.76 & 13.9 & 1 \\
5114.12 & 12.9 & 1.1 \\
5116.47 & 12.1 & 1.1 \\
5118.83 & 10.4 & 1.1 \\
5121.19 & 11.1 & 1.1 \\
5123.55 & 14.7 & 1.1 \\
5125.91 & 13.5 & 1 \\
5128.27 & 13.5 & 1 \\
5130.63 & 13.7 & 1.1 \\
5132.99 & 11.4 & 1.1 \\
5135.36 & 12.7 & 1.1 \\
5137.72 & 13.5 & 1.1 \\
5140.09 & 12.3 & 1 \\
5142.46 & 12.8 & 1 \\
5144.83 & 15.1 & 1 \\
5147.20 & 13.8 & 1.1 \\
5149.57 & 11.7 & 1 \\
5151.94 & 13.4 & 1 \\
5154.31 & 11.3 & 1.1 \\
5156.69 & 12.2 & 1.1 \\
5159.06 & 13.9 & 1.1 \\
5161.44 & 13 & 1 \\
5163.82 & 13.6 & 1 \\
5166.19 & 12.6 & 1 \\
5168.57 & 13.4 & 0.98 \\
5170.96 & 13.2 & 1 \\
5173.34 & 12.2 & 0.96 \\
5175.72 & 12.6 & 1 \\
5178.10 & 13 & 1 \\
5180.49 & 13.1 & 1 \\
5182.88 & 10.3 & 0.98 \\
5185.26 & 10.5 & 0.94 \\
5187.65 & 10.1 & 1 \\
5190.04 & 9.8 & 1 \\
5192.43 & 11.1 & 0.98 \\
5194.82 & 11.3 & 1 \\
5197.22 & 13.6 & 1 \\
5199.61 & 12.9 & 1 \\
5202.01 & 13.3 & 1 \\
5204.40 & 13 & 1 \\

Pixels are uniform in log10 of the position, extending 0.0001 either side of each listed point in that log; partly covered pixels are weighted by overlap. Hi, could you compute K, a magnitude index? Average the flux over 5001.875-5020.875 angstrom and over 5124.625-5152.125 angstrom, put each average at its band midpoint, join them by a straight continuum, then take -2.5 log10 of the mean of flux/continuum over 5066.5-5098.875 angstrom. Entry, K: 0.25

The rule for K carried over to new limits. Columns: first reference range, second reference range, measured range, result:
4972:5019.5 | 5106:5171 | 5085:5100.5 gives 0.39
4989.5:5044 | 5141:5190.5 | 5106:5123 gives -0.05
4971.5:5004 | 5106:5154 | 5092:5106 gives 0.37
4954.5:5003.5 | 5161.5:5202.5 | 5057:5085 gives 0.08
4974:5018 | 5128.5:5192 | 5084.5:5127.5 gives 0.09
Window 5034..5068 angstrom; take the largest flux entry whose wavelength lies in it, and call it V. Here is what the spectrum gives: 13.9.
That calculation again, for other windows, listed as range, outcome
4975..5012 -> 13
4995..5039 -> 13.8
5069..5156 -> 15.1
